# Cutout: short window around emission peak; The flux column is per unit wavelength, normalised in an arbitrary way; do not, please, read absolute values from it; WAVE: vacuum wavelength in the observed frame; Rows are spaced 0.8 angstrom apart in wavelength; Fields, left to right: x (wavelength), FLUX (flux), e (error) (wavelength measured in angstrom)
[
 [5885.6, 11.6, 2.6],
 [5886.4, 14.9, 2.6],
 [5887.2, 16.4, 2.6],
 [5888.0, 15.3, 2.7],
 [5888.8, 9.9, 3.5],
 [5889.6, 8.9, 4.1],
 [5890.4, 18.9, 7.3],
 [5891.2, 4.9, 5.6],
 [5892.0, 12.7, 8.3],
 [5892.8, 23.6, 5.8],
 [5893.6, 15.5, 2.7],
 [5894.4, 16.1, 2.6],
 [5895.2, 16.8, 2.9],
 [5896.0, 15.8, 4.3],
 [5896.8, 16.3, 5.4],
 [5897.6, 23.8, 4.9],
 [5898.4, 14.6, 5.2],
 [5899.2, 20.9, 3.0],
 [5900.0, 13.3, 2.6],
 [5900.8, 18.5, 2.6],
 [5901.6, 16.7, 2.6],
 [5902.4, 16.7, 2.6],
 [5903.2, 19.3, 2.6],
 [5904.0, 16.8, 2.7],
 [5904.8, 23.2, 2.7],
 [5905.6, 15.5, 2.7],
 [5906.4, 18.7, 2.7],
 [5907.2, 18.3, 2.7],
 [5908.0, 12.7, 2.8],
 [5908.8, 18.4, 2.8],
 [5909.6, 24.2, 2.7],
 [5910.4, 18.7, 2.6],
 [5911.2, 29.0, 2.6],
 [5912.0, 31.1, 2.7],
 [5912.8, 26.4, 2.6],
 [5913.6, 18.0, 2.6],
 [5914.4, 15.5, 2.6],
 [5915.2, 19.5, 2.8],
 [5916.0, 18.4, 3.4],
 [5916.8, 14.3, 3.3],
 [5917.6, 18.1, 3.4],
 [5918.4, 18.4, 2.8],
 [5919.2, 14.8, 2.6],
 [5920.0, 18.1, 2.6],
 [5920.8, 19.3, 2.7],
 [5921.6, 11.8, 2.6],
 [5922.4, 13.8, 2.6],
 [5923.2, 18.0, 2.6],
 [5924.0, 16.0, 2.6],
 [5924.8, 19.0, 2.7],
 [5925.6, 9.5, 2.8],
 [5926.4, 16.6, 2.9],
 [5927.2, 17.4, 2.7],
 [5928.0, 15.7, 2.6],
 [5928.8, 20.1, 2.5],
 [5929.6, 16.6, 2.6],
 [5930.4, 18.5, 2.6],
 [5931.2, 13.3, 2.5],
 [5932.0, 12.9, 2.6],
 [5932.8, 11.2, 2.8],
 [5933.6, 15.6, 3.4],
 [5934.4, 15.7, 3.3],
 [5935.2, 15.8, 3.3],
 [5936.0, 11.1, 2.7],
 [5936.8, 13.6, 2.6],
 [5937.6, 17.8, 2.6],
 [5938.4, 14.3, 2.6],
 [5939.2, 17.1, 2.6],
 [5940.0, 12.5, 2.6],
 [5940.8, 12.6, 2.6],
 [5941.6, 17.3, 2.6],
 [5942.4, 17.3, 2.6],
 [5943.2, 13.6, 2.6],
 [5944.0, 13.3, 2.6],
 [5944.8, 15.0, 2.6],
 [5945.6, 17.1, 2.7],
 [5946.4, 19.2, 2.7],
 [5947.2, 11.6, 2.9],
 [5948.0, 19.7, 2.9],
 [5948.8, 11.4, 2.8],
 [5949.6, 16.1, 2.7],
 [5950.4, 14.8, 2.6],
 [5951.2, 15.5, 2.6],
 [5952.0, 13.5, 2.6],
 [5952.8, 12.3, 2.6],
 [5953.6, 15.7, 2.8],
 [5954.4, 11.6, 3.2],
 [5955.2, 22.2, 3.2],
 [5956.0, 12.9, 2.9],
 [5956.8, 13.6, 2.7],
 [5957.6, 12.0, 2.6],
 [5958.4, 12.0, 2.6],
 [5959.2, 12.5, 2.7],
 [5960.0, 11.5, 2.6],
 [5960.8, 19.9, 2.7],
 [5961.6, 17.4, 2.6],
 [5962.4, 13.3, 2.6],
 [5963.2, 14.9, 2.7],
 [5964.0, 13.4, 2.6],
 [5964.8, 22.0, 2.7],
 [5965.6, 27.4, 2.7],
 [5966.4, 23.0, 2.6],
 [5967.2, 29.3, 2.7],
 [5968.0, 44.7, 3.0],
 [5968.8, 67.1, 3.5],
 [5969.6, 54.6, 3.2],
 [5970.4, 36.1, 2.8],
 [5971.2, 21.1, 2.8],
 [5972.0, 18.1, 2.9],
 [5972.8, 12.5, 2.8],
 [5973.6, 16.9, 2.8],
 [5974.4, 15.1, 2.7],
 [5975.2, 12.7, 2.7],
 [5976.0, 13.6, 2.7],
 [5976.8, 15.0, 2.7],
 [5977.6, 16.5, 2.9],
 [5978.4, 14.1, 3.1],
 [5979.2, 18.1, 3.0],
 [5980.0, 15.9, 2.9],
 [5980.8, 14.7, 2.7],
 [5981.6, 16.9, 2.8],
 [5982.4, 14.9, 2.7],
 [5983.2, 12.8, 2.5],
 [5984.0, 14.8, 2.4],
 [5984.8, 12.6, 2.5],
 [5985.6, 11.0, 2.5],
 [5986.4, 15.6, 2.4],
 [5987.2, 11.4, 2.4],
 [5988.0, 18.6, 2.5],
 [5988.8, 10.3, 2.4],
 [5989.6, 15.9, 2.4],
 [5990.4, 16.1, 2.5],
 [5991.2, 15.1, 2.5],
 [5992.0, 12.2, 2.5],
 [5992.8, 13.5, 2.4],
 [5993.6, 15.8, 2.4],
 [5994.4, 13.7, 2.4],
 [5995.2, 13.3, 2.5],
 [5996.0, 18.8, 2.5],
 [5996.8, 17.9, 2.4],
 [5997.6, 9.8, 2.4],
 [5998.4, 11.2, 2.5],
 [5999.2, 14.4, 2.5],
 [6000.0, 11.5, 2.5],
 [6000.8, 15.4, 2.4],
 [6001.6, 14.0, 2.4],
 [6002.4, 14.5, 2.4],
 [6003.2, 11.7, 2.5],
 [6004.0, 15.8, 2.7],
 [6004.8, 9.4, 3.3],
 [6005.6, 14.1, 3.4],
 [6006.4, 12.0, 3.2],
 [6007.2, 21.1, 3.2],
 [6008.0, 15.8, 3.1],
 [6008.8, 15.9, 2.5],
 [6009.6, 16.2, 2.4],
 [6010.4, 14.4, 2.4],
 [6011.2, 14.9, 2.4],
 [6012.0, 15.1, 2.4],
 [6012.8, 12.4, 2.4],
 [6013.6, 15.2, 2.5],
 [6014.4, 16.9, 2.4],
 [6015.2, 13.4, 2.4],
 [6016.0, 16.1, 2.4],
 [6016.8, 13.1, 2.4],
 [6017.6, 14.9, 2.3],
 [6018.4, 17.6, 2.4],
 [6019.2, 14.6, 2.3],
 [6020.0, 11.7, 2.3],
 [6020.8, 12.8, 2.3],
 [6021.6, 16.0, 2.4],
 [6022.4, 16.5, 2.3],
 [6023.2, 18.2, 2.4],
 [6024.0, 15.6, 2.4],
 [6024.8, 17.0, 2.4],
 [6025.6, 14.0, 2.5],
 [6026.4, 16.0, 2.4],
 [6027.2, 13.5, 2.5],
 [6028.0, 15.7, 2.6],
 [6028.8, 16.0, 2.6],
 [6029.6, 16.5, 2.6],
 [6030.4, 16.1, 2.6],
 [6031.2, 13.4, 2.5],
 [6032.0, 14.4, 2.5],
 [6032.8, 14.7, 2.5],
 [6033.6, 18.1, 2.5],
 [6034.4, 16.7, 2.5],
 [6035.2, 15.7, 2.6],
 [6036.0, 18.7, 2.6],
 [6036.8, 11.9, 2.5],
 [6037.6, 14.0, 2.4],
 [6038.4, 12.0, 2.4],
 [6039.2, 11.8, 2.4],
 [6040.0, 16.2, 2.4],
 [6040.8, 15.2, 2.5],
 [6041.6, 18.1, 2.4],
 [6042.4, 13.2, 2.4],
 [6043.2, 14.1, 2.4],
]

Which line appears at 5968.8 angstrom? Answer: [O III] 5007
